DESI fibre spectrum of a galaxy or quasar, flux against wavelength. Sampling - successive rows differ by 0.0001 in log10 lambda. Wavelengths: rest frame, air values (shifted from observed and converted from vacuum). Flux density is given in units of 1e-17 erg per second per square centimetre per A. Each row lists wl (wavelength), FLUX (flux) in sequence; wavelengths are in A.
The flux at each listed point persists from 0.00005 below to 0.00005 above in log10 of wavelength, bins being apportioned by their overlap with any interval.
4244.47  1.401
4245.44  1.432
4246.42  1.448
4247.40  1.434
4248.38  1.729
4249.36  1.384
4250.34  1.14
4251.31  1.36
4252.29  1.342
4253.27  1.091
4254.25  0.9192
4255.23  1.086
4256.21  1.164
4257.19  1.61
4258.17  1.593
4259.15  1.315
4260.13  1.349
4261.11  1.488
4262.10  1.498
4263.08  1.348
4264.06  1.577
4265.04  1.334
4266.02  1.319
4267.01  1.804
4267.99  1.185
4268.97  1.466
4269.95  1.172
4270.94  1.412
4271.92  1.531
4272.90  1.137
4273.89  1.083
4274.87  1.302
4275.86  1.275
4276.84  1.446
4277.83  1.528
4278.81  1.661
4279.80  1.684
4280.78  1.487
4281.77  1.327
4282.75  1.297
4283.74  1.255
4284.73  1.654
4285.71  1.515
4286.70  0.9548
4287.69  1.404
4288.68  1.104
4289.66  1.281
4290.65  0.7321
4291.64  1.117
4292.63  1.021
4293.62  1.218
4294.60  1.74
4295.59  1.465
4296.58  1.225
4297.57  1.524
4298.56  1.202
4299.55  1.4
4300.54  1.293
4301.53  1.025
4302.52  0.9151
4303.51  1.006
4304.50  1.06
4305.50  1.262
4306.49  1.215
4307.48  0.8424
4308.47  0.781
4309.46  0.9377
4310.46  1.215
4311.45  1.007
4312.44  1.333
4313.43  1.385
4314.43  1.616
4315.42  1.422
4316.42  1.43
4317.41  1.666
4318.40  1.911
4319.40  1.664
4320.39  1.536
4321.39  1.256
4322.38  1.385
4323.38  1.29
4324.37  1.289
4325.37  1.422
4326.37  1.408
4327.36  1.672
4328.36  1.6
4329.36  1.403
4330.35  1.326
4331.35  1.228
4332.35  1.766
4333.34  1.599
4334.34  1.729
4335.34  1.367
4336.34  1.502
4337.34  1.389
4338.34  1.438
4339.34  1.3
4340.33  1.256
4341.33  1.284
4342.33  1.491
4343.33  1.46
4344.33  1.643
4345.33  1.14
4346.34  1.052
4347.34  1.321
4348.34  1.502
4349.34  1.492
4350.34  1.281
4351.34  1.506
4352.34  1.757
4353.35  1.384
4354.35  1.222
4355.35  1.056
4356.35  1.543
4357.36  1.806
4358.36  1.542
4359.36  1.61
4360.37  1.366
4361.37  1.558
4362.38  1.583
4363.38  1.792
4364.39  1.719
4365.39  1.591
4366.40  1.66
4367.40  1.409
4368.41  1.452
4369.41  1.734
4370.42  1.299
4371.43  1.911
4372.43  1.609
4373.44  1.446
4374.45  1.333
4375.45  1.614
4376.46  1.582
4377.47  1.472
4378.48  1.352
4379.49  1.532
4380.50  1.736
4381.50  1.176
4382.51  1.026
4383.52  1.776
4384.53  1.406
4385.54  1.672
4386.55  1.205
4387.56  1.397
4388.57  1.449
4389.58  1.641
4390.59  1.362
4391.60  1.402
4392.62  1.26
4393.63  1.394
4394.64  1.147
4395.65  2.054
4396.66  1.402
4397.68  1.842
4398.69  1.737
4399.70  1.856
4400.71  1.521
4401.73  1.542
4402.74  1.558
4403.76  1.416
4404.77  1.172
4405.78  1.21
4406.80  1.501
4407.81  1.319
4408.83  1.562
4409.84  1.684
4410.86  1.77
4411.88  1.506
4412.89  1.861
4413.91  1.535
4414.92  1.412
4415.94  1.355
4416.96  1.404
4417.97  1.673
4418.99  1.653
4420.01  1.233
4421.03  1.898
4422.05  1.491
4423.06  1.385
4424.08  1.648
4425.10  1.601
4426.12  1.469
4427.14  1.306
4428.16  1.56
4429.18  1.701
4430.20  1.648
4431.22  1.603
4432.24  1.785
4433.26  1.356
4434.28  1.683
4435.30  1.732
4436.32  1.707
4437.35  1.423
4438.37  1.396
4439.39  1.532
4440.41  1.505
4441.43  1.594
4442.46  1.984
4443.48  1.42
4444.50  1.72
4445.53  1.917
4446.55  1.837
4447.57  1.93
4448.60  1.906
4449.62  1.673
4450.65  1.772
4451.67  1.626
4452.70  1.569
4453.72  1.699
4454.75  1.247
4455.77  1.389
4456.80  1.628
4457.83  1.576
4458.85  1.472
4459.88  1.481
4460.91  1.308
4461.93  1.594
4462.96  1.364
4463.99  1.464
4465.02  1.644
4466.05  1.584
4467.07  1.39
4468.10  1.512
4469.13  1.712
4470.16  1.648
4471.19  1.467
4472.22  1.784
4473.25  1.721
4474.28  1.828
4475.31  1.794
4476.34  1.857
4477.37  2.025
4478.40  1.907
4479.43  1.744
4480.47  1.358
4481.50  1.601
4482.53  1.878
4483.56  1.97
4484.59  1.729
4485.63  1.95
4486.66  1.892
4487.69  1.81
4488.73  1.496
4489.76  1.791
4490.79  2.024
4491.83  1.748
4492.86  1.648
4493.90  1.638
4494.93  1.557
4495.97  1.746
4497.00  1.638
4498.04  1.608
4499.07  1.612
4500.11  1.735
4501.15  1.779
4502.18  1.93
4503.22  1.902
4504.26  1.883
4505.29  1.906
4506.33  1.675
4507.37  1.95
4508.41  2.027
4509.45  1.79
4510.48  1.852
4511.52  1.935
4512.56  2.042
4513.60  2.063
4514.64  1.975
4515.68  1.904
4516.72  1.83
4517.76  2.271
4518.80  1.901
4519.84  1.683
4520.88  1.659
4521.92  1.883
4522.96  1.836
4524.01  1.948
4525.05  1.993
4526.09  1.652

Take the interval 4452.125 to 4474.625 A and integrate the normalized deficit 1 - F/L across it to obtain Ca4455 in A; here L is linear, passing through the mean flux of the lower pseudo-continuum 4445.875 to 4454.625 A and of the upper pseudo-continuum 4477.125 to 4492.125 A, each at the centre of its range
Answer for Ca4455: 2.7 A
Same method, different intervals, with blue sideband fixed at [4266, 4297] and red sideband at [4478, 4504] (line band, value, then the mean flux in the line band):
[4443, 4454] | -0.47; 1.74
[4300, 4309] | 2.19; 1.05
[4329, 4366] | 0.18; 1.46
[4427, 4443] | 0.36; 1.6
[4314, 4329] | -0.92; 1.5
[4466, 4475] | 0.39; 1.63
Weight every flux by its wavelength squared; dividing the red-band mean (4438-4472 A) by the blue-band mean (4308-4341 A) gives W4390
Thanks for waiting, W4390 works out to 1.20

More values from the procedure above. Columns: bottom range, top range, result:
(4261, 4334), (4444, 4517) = 1.40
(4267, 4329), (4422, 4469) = 1.28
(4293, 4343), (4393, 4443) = 1.20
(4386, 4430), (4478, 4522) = 1.25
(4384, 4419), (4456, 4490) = 1.14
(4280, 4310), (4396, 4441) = 1.35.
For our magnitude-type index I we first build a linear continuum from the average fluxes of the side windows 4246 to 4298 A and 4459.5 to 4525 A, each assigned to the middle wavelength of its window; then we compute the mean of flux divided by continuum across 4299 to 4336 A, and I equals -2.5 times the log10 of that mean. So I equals 0.07 mag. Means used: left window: 1.35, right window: 1.76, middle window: 1.34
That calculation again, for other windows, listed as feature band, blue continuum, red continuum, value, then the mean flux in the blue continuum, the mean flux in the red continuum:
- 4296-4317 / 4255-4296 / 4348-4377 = 0.18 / 1.36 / 1.53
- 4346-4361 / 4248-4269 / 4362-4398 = 0.03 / 1.36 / 1.51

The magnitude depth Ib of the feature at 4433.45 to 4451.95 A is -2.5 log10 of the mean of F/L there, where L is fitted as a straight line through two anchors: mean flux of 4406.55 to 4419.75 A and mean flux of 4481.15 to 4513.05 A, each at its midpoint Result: -0.03 mag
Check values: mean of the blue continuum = 1.55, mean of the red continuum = 1.8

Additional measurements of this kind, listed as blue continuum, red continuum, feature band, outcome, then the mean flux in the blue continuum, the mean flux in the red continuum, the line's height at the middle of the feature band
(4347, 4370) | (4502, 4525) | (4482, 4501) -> 0.06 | 1.52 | 1.9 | 1.85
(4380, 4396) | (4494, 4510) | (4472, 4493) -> -0.04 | 1.44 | 1.78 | 1.72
